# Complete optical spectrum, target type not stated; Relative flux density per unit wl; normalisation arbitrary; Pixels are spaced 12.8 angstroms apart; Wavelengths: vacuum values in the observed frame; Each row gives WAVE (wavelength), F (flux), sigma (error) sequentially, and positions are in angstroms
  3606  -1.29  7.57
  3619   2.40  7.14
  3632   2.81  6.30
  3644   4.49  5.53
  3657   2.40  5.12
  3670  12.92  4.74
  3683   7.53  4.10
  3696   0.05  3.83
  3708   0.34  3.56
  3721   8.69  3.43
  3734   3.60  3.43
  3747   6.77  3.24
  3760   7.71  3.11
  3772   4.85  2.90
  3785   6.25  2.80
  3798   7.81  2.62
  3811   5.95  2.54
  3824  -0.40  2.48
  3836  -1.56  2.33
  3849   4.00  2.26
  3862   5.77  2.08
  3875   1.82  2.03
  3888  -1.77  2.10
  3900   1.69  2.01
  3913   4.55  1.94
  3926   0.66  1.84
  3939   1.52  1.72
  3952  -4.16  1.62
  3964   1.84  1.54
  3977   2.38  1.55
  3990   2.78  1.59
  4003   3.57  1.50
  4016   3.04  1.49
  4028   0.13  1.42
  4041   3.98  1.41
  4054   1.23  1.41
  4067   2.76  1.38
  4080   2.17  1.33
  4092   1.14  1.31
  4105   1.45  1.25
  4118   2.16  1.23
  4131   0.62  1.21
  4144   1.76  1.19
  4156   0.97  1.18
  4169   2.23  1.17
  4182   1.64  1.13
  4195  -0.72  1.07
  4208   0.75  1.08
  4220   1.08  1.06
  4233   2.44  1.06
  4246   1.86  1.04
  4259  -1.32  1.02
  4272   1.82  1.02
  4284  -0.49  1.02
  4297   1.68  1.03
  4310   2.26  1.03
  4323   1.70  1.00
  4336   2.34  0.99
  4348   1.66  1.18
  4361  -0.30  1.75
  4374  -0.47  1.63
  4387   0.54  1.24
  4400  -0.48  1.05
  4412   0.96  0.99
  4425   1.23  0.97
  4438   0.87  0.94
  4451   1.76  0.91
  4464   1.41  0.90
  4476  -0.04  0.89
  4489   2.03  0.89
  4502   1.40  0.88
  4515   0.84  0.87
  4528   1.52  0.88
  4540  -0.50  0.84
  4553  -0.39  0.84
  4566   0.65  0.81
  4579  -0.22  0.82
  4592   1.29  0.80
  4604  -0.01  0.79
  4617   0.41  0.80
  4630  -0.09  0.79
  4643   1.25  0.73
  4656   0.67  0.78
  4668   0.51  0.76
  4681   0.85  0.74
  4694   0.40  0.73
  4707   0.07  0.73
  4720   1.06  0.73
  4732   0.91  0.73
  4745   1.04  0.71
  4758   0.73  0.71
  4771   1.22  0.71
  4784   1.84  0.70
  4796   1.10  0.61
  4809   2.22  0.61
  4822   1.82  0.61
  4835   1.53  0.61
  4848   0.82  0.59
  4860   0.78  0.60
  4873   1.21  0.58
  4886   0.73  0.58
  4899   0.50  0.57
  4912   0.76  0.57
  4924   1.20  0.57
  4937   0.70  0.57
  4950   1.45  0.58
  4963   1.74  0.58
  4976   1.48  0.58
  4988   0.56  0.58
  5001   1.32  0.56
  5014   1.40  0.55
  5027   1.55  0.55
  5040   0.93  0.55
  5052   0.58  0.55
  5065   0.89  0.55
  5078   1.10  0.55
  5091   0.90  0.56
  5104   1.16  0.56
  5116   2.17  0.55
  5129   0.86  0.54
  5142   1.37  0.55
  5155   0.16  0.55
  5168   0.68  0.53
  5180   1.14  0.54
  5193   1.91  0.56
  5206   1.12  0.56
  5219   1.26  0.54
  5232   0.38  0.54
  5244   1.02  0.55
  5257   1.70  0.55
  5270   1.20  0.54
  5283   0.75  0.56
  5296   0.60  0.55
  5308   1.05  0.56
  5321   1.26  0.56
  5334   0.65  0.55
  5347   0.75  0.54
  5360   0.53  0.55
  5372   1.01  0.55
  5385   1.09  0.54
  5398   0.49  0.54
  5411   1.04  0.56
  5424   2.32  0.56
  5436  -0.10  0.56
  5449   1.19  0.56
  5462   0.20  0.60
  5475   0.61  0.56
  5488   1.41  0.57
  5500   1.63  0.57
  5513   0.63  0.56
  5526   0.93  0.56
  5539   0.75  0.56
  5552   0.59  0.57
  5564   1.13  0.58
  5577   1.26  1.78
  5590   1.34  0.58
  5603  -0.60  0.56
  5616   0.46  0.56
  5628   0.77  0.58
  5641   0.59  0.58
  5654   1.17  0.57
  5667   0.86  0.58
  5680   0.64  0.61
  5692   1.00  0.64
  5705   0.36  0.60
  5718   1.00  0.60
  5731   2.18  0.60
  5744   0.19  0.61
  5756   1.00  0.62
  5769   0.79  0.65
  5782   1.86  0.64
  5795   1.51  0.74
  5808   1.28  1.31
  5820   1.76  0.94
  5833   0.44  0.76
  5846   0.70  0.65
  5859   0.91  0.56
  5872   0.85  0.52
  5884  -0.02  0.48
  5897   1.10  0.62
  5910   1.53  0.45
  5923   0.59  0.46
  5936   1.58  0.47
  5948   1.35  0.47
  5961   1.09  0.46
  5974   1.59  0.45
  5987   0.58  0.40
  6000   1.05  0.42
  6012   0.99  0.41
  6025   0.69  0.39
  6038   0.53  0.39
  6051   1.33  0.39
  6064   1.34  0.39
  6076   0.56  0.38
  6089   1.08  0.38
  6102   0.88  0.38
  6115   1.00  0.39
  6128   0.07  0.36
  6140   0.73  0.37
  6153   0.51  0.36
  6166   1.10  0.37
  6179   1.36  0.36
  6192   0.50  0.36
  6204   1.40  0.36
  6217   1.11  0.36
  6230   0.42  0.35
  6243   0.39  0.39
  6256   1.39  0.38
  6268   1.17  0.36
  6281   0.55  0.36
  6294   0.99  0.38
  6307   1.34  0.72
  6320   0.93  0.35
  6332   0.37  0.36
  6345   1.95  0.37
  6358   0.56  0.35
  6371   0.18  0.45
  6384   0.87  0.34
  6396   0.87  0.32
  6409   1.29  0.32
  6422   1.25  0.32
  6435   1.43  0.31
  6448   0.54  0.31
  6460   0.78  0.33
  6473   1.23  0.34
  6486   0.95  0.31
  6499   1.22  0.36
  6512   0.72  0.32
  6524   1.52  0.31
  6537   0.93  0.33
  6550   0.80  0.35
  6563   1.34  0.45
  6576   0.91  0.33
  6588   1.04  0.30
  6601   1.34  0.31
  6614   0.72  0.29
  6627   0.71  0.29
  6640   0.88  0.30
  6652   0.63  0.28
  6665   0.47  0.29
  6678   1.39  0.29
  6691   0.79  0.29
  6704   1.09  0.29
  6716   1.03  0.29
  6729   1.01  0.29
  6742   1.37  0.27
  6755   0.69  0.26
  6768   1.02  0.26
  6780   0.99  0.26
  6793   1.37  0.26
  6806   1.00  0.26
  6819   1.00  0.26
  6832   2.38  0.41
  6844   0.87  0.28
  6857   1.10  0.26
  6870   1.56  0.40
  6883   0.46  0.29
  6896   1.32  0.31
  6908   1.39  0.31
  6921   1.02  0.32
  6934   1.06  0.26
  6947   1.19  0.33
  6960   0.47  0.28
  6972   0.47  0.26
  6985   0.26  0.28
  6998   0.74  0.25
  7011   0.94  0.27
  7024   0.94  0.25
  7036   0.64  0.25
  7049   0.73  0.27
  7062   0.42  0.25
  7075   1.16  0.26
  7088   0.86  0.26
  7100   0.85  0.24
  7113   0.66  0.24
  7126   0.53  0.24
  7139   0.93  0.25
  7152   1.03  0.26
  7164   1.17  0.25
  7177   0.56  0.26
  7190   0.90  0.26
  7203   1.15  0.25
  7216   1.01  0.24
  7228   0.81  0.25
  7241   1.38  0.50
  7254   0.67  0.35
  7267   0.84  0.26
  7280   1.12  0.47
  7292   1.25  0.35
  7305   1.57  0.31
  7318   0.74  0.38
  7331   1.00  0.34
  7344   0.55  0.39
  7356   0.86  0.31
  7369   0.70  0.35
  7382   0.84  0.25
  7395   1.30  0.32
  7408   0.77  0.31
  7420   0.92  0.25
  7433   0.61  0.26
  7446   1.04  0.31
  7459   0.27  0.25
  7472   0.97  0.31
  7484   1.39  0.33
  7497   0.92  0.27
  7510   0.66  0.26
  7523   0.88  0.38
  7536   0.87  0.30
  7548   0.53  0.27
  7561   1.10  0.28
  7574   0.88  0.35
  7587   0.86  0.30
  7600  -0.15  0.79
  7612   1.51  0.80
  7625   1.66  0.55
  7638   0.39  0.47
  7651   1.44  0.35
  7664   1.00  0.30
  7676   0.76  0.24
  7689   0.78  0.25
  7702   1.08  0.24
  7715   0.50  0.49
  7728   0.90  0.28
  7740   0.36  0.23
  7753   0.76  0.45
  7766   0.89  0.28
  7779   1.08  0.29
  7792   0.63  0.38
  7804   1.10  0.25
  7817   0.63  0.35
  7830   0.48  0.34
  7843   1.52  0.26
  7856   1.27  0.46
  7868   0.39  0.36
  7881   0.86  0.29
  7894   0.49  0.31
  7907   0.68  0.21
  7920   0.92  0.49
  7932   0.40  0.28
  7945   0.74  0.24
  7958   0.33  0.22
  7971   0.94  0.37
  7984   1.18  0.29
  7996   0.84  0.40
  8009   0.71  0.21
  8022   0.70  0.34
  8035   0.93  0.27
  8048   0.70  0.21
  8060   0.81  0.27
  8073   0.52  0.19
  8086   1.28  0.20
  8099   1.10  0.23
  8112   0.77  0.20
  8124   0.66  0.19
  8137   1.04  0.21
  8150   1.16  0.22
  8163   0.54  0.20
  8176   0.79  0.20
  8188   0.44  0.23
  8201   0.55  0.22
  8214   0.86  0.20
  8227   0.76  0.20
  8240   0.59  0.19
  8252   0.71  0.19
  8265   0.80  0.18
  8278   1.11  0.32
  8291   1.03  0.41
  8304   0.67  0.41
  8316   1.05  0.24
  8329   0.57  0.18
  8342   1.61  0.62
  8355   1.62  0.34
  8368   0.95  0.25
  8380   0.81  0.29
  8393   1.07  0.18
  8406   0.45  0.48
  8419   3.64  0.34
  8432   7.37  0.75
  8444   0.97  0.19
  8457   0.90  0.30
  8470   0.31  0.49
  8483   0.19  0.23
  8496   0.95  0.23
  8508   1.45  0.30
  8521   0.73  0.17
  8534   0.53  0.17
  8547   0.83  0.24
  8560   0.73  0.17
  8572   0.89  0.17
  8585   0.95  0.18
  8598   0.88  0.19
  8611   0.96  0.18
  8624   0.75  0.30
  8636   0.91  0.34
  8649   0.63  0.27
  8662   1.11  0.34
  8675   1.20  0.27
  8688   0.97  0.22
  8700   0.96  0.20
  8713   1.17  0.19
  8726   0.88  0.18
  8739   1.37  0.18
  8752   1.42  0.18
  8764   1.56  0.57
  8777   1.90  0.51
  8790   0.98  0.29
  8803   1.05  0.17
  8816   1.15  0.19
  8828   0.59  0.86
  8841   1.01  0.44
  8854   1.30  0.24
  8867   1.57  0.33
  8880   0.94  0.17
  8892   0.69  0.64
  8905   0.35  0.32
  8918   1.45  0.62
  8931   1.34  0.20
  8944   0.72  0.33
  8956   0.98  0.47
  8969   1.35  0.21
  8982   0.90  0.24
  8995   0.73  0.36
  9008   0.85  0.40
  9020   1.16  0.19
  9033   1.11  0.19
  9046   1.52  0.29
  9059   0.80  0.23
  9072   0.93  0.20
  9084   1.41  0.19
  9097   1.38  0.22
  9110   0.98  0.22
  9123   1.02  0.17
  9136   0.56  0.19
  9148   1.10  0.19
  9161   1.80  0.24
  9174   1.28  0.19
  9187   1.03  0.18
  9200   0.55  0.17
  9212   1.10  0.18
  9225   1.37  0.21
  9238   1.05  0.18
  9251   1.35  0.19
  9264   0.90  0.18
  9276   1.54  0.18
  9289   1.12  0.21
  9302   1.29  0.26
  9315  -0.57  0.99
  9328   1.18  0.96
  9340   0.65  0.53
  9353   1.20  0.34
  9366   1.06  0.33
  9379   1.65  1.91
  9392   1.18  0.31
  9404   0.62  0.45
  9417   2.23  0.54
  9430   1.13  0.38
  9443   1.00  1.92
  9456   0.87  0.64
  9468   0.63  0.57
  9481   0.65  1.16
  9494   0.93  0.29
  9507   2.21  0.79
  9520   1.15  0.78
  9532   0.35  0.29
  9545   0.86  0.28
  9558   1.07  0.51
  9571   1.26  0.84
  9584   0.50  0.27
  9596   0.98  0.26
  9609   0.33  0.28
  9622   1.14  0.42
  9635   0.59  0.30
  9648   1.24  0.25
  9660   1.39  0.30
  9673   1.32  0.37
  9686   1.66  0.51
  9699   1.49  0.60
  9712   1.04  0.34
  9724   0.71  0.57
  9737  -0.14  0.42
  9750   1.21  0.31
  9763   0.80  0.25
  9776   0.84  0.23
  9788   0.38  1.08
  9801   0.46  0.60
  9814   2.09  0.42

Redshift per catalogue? 1.26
